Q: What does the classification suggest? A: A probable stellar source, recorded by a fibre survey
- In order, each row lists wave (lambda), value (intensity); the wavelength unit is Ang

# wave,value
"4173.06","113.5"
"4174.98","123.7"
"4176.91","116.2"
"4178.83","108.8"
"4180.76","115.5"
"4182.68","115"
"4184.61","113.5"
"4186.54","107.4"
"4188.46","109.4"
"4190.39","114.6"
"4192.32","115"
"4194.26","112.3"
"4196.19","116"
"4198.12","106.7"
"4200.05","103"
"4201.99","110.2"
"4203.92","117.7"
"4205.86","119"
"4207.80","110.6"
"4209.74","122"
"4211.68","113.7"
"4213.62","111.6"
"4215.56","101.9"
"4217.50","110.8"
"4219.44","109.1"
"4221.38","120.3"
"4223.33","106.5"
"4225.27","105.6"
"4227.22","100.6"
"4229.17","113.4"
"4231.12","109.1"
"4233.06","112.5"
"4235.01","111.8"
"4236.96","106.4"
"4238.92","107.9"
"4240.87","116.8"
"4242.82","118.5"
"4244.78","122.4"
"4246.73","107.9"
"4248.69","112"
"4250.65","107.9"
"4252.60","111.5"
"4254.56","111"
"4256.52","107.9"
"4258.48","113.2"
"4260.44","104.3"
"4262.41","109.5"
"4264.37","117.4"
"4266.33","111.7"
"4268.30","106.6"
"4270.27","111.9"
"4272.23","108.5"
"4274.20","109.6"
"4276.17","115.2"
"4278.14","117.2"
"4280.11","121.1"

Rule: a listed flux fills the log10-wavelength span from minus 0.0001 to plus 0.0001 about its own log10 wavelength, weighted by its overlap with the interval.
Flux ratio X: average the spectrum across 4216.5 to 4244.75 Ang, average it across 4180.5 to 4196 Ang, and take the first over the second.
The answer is 0.98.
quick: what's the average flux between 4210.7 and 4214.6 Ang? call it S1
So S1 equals 113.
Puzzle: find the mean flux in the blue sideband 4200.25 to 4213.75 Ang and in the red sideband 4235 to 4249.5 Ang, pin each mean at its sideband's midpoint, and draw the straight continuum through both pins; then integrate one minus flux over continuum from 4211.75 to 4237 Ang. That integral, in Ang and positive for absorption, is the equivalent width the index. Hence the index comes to 0.9 Ang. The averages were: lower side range 114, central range 110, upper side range 113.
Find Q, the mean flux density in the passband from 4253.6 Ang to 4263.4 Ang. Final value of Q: 109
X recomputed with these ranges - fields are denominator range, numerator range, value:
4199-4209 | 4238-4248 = 1.02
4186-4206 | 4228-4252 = 1.00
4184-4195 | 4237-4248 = 1.02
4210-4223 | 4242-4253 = 1.02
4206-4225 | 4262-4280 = 1.01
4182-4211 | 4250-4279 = 0.98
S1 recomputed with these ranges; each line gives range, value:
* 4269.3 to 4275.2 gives 110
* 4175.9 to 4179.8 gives 112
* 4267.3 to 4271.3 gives 109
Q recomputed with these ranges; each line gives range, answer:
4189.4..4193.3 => 114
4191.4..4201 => 111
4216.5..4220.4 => 110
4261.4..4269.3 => 111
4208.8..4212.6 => 118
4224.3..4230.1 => 106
